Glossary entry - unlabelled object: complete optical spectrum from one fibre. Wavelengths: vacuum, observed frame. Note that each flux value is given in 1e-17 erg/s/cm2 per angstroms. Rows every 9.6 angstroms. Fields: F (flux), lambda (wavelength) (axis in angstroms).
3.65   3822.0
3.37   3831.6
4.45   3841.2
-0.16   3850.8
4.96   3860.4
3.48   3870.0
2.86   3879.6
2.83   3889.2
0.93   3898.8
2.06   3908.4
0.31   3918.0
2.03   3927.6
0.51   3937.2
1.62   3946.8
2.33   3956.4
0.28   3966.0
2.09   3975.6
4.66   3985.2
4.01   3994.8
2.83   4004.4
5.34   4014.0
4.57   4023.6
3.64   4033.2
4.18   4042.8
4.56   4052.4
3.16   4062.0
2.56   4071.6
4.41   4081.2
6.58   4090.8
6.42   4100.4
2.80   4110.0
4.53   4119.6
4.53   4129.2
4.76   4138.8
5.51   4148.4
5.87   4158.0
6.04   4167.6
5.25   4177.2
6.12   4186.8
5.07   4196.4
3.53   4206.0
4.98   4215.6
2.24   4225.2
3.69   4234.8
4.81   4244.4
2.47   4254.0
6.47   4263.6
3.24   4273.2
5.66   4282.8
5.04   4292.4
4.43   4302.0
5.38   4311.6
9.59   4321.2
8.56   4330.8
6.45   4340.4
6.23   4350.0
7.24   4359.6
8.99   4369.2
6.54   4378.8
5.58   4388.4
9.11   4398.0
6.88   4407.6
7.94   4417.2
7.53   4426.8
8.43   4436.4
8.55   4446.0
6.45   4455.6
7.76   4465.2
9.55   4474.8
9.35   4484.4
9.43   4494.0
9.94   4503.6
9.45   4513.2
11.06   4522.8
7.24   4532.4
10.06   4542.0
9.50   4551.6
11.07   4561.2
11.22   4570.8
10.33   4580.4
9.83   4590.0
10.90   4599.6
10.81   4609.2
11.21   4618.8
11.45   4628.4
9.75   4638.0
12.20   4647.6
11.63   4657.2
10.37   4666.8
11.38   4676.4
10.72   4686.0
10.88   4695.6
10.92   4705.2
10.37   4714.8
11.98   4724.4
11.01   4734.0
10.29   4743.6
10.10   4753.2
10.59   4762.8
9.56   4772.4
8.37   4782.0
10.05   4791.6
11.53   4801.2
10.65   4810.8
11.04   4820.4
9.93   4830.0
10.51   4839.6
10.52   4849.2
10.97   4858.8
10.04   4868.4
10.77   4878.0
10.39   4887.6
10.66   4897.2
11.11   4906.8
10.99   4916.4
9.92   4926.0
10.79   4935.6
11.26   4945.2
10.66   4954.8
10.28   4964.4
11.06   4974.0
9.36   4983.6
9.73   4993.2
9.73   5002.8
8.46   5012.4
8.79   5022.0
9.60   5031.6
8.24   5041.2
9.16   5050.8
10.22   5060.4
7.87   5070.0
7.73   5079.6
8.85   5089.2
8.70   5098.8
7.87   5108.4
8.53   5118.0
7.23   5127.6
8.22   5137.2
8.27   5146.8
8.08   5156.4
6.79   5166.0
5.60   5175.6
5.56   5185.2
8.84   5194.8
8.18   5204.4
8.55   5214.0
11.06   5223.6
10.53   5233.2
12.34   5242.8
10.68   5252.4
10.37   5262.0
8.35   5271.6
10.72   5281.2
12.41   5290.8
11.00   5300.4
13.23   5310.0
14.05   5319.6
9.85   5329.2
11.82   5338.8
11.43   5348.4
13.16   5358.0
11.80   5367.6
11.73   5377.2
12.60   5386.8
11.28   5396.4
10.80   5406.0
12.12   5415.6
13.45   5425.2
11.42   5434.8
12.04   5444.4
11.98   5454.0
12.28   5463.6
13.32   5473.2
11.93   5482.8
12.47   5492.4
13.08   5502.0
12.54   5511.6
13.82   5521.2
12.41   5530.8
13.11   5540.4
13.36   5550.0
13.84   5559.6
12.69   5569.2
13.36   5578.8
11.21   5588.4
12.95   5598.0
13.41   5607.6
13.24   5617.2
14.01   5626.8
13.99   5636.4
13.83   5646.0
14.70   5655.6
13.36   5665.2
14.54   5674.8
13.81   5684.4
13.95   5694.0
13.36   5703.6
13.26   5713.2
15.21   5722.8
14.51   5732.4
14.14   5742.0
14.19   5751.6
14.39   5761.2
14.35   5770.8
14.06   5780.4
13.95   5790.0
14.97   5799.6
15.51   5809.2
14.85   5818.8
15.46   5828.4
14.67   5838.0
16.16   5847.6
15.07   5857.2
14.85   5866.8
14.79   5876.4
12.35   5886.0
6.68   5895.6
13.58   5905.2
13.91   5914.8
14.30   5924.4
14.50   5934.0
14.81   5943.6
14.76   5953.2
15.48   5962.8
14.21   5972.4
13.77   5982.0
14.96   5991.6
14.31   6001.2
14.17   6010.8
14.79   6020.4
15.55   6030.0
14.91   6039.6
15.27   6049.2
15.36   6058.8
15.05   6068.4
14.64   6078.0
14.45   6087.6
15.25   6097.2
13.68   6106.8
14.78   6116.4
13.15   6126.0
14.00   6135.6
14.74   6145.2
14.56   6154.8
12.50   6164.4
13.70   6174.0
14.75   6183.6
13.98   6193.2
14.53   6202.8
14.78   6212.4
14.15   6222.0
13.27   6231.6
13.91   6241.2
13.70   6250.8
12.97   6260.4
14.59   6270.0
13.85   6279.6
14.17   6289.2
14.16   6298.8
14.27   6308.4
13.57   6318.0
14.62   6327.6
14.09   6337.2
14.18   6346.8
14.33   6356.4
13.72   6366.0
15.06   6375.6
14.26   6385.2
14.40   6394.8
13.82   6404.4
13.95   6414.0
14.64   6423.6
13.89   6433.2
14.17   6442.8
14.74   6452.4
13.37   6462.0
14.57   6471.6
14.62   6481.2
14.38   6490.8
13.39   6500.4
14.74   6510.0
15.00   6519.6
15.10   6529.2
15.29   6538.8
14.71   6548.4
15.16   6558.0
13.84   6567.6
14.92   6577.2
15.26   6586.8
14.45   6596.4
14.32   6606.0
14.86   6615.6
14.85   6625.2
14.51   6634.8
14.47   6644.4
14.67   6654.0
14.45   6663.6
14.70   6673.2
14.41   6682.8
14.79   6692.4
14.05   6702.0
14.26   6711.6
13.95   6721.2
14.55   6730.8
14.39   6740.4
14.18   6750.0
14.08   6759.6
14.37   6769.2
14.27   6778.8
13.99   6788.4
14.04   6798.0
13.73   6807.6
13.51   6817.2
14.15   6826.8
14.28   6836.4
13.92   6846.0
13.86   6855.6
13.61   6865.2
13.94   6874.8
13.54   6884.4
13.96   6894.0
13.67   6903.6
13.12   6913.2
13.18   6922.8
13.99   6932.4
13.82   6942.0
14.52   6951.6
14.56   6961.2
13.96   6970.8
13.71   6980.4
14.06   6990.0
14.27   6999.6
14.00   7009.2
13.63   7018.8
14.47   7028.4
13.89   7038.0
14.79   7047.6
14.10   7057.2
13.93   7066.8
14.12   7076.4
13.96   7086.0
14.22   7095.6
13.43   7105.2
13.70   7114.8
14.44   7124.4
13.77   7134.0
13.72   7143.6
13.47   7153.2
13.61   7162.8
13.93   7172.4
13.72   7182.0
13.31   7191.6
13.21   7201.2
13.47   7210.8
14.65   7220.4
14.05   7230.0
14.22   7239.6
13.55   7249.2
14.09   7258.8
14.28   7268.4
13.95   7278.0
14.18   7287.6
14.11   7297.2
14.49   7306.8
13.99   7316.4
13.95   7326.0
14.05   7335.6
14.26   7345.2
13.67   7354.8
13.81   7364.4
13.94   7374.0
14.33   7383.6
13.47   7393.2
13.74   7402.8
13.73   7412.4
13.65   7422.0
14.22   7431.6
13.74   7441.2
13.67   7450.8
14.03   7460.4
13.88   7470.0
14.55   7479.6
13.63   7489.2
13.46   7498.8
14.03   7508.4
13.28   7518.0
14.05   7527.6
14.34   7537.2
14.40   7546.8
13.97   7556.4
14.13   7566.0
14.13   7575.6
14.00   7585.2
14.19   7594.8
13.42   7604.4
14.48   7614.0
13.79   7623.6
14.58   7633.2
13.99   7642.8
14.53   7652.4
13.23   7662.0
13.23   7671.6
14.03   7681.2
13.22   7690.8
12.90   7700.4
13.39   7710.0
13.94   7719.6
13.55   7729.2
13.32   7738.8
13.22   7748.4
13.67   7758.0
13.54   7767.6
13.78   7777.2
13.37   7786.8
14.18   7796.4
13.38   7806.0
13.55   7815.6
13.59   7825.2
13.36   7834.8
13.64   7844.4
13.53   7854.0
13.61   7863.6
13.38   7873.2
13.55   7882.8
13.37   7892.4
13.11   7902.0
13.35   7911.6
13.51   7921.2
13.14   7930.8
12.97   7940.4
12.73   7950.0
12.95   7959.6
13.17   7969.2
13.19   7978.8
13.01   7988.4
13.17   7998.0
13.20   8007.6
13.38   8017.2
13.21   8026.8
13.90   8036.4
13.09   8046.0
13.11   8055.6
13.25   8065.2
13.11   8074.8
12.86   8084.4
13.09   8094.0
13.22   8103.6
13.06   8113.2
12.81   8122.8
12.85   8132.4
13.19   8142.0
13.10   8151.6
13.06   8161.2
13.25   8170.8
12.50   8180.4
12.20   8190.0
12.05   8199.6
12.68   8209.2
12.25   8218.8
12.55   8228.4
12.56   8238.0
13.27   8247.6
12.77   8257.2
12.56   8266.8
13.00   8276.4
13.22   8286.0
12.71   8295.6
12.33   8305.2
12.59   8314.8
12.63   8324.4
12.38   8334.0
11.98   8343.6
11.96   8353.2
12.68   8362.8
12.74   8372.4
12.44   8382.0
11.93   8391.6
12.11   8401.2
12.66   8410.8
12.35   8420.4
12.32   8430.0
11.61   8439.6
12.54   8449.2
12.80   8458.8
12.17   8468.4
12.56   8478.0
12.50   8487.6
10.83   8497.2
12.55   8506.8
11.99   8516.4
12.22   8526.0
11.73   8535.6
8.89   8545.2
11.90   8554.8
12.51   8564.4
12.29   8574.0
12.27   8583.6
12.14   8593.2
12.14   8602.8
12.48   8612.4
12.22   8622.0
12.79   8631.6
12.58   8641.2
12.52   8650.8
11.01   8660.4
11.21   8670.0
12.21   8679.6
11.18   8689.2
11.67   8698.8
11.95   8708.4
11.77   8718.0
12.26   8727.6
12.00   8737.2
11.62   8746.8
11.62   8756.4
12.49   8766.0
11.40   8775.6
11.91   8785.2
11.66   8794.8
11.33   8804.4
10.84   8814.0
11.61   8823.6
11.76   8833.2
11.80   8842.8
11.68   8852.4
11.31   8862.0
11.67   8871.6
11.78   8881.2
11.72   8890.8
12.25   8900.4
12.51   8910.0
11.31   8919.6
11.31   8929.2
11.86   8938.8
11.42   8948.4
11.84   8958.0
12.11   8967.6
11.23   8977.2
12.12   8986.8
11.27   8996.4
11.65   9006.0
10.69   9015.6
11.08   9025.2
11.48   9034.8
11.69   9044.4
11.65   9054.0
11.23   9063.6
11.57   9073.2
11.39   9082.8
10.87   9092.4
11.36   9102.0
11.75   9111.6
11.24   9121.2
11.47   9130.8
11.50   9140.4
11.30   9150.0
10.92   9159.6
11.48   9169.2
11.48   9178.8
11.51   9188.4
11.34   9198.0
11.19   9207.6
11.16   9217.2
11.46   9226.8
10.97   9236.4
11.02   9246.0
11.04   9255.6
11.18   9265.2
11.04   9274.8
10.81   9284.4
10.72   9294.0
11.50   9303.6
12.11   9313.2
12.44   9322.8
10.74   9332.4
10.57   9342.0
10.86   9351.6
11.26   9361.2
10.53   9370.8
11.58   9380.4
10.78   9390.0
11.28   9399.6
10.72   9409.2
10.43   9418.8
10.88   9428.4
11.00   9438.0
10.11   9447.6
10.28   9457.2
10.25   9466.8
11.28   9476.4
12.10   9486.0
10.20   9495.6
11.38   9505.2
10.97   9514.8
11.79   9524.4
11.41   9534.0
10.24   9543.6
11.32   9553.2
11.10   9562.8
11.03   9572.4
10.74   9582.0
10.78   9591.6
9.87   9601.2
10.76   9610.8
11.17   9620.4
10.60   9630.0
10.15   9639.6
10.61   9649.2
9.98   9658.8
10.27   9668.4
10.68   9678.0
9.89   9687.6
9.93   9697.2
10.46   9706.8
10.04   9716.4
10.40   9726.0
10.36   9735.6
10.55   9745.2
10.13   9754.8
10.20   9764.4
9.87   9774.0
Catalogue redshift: 0.00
